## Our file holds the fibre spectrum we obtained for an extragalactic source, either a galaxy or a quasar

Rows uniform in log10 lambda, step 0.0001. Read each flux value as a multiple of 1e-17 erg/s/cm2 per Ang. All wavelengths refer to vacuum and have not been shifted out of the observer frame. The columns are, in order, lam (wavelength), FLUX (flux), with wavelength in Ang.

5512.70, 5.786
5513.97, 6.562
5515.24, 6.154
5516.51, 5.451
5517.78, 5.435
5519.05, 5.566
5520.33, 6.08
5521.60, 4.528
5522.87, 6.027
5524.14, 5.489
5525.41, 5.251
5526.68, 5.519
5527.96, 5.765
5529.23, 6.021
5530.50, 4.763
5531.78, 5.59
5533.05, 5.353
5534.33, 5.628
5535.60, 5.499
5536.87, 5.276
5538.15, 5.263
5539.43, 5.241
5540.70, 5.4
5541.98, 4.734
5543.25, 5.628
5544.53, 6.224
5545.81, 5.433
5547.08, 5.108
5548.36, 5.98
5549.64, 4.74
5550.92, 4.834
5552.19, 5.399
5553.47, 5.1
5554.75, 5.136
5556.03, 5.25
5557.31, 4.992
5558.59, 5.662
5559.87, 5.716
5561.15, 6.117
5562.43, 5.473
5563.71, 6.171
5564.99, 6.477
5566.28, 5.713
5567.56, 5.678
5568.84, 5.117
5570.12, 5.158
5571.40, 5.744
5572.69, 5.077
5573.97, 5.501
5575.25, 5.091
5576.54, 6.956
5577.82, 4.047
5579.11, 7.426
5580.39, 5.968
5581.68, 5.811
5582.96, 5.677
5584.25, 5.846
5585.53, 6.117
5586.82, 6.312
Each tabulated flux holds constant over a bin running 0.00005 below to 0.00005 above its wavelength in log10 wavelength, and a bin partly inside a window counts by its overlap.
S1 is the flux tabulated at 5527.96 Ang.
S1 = 5.765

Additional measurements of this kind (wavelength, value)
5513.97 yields 6.562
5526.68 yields 5.519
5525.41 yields 5.251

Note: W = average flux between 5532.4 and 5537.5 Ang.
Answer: 5.45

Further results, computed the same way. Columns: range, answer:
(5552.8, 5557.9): 5.12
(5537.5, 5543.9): 5.25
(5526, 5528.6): 5.63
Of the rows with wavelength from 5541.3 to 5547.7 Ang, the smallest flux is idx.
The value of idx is 4.734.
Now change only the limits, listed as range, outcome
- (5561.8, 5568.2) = 5.473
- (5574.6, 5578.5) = 4.047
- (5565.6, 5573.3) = 5.077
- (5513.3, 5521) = 5.435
